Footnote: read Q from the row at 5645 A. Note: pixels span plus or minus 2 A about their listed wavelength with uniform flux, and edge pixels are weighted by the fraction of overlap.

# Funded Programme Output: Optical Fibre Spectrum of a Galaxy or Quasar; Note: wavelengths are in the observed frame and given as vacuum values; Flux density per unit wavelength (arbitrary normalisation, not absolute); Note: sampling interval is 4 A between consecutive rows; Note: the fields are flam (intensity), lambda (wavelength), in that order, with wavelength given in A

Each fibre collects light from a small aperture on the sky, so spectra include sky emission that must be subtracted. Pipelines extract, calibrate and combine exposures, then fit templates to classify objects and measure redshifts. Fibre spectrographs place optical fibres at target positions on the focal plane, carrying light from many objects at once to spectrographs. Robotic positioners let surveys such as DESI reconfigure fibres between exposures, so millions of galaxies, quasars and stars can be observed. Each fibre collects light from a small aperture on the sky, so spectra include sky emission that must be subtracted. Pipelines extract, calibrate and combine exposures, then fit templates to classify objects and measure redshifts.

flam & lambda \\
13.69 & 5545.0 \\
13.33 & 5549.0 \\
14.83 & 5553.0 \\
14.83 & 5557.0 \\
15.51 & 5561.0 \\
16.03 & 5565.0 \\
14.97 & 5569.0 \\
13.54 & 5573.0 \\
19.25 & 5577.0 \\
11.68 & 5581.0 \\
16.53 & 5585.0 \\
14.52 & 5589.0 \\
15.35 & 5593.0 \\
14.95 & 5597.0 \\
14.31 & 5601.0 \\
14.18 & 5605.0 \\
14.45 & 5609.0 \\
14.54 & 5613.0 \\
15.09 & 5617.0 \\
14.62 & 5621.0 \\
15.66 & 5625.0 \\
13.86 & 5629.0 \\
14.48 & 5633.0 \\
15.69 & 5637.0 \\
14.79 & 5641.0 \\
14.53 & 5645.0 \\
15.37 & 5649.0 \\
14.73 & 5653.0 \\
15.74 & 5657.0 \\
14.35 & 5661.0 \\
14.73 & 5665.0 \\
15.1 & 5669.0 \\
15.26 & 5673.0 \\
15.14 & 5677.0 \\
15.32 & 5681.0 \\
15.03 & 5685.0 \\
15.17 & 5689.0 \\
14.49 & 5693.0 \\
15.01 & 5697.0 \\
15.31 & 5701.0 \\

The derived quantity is 14.53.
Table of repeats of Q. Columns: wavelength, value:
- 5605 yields 14.18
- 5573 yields 13.54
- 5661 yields 14.35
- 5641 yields 14.79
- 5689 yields 15.17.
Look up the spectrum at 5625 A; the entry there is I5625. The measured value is 15.66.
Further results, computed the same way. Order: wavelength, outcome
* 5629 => 13.86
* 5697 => 15.01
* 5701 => 15.31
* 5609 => 14.45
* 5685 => 15.03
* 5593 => 15.35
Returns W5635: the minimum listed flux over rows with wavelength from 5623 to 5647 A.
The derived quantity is 13.86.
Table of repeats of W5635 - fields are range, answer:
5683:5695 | 14.49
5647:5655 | 14.73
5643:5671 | 14.35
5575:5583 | 11.68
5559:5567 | 15.51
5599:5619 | 14.18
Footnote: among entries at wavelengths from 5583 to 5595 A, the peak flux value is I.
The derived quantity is 16.53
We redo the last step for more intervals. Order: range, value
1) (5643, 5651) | 15.37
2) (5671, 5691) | 15.32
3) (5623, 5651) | 15.69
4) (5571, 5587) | 19.25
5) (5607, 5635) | 15.66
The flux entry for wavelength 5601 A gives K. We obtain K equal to 14.31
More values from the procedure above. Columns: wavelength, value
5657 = 15.74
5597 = 14.95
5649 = 15.37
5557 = 14.83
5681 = 15.32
